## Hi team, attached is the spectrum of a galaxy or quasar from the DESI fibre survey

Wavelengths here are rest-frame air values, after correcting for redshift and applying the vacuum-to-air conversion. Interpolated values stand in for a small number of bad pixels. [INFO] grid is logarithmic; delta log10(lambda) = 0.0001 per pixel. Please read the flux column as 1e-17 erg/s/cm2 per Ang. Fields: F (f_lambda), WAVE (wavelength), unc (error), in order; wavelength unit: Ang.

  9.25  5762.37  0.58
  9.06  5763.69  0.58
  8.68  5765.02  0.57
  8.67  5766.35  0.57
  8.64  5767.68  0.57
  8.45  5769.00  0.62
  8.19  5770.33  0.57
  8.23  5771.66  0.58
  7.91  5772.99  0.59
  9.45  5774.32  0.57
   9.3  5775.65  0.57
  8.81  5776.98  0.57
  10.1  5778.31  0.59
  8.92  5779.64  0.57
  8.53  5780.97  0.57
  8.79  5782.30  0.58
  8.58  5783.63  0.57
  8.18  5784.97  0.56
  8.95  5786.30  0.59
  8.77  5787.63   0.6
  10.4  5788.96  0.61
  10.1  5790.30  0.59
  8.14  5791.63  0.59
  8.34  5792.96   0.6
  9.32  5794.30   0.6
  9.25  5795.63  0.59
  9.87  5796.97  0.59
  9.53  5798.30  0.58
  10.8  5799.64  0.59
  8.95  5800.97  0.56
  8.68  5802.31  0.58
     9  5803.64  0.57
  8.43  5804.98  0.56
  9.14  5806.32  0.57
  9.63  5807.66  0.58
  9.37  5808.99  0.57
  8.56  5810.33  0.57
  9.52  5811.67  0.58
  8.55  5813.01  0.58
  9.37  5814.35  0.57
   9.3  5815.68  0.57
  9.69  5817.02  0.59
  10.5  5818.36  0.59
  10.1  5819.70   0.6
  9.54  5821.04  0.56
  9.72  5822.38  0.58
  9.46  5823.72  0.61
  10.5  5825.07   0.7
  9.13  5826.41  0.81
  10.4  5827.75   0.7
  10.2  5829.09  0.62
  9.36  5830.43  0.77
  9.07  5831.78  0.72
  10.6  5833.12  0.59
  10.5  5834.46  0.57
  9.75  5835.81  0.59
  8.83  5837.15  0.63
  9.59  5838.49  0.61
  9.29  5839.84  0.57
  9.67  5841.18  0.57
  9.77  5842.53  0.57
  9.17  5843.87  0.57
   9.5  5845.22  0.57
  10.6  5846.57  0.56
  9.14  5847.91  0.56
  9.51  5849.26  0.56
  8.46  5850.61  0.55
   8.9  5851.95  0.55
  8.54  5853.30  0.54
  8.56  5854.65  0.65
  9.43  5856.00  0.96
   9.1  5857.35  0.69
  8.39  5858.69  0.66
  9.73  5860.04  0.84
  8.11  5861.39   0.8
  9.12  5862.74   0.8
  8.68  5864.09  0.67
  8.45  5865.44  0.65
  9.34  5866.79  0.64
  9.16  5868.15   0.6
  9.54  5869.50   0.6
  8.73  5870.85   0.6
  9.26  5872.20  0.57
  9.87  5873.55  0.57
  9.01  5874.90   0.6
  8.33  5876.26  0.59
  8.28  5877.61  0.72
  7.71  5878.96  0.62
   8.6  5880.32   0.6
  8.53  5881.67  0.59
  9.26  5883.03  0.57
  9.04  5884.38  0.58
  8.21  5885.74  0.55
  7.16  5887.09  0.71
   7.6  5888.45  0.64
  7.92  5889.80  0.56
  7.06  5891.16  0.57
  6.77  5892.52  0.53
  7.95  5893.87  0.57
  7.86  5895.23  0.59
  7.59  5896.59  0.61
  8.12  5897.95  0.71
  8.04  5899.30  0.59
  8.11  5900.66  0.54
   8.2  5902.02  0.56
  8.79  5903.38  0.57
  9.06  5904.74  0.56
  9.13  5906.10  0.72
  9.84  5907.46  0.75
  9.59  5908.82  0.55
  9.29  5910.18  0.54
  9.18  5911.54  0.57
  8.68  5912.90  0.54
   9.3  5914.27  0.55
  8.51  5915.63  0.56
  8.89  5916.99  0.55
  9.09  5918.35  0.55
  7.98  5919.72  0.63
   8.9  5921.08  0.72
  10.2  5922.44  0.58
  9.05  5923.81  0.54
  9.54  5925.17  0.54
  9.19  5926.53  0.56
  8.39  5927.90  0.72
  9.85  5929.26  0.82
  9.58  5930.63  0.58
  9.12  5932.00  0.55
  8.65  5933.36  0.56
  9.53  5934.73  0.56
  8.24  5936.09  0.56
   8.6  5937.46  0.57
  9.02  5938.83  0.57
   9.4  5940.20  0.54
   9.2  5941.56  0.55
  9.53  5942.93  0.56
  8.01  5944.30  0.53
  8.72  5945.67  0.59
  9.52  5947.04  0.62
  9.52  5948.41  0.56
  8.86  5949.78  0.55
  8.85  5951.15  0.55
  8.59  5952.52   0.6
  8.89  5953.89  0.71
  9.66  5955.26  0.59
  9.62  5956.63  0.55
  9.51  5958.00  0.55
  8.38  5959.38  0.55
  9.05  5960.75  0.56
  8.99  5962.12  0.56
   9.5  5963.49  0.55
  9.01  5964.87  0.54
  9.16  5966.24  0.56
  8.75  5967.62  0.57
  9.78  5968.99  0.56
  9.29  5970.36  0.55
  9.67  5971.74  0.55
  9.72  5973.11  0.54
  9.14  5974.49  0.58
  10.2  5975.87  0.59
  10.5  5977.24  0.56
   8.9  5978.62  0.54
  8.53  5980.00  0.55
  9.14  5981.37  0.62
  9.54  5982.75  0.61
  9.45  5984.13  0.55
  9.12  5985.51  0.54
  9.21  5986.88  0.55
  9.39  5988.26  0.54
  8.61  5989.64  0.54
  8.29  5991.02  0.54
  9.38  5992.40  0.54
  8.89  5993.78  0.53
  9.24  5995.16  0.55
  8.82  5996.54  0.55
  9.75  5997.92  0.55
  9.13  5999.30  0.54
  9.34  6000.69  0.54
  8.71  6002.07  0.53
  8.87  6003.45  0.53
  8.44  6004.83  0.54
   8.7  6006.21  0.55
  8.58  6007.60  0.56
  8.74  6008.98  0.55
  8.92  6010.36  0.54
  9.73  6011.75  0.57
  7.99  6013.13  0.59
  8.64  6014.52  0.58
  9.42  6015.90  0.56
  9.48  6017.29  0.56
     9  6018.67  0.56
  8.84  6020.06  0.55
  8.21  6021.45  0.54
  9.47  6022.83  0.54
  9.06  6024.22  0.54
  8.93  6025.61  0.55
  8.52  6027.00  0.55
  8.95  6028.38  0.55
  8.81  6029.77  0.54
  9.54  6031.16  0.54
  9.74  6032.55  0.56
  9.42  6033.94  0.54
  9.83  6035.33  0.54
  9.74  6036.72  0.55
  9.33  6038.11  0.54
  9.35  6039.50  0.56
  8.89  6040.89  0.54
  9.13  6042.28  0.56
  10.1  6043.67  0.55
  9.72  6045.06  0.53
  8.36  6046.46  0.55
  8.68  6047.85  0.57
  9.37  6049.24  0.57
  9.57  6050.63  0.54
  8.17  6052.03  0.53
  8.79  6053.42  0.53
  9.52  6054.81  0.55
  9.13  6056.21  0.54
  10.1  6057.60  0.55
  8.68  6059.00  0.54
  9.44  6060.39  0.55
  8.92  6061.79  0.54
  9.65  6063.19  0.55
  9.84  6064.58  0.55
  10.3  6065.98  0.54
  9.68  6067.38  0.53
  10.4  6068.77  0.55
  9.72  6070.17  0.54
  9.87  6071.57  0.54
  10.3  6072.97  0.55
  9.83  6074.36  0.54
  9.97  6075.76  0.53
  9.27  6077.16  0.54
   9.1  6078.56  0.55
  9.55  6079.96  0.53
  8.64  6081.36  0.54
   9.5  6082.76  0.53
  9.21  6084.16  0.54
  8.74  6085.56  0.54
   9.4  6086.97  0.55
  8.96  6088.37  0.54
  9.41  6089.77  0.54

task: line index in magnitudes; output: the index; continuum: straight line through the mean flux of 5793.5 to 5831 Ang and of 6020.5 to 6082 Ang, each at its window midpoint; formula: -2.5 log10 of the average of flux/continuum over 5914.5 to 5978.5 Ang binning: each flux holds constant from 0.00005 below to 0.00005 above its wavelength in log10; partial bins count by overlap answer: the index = 0.030 mag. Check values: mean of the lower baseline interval 9.49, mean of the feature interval 9.16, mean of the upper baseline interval 9.35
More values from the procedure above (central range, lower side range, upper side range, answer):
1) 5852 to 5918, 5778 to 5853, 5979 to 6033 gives 0.08 mag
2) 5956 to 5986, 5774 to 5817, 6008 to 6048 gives -0.02 mag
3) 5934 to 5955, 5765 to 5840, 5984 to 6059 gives 0.02 mag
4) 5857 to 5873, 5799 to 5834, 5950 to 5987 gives 0.06 mag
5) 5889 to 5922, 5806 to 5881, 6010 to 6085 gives 0.10 mag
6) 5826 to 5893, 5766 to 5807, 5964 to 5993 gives 0.01 mag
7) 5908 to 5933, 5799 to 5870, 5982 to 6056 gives 0.01 mag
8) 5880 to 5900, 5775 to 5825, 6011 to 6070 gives 0.16 mag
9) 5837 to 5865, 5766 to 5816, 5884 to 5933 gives -0.04 mag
